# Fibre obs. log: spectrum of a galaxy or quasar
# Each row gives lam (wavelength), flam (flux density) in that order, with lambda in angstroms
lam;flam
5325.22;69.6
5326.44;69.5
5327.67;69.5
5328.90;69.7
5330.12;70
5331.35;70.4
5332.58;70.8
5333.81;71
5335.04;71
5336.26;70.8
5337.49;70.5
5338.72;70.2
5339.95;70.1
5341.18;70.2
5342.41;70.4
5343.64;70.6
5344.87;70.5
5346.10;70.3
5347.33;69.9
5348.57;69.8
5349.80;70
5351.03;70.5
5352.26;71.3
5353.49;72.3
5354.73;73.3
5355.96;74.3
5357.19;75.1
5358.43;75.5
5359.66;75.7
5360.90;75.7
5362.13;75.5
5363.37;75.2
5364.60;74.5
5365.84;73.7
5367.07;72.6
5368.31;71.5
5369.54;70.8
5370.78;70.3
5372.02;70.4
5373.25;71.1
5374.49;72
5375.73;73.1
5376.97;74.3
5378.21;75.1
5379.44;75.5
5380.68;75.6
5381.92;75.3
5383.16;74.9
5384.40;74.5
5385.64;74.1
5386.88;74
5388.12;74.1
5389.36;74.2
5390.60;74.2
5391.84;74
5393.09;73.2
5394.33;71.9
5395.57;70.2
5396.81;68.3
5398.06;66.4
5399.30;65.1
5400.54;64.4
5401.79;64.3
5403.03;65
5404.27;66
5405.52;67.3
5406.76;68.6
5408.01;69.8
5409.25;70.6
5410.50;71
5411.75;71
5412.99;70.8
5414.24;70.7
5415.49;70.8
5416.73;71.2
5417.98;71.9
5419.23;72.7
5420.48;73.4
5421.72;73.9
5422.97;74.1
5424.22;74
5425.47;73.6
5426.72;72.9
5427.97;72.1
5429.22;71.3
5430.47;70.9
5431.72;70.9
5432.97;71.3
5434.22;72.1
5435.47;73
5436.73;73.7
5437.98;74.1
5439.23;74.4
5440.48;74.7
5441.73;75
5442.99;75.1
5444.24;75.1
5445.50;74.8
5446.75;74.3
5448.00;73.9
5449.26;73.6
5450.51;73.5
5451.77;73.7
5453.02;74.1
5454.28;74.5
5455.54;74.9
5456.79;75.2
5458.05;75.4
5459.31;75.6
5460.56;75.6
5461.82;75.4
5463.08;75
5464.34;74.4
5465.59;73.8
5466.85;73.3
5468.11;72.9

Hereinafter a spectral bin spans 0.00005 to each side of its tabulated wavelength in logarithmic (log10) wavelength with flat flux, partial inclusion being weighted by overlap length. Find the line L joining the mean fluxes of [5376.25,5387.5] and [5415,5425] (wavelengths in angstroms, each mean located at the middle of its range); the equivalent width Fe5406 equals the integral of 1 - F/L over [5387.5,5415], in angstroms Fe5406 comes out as 1.6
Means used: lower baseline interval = 74.8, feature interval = 69.6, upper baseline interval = 72.8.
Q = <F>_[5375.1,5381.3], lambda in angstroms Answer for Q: 74.7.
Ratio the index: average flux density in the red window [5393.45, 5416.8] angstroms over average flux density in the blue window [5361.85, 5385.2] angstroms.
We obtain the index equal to 0.9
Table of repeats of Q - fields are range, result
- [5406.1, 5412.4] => 70.2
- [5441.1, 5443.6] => 74.9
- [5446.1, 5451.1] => 73.9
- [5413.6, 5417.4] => 70.9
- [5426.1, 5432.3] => 71.6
